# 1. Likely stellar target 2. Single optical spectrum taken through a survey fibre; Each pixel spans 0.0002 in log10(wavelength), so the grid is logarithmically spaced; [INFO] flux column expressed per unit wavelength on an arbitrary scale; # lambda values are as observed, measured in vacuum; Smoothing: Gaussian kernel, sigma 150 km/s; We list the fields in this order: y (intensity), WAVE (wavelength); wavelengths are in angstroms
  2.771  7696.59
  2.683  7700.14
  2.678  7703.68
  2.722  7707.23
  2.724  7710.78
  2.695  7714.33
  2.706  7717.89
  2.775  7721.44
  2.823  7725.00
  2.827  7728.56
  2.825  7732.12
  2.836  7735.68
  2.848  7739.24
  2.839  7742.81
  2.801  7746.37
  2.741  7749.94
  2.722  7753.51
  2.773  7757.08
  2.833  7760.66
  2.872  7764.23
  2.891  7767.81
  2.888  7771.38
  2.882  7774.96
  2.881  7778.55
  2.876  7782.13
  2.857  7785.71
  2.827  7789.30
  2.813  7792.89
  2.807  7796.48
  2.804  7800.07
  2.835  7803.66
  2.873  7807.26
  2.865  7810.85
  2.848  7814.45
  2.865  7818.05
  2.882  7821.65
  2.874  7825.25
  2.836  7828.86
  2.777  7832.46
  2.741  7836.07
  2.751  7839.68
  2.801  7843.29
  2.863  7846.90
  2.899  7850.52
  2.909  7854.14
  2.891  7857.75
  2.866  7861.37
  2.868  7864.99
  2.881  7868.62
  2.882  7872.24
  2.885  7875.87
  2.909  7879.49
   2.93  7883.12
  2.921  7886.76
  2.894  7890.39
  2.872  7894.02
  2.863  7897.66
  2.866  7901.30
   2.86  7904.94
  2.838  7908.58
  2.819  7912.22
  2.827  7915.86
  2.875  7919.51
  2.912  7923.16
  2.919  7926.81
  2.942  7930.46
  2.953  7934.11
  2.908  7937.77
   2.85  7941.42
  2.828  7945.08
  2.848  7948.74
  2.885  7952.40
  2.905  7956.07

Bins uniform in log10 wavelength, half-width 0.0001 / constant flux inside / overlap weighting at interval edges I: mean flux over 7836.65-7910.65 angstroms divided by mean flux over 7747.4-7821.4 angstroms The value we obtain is 1.0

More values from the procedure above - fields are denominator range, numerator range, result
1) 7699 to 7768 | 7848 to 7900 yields 1.04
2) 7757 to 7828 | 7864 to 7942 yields 1.01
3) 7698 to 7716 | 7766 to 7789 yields 1.06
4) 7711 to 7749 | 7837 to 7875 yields 1.02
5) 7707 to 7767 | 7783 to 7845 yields 1.01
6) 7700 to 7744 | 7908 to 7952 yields 1.04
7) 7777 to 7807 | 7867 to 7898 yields 1.02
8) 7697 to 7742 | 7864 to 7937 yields 1.04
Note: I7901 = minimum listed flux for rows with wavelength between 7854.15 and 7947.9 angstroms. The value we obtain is 2.819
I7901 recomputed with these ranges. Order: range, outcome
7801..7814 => 2.835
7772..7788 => 2.857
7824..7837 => 2.741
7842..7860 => 2.801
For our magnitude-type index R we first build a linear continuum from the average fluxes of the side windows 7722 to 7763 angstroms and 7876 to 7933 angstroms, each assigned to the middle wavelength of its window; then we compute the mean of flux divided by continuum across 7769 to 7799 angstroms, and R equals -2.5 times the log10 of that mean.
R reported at -0.01 mag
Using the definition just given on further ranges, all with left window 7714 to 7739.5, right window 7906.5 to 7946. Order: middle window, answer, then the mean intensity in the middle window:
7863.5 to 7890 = -0.01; 2.9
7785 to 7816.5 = 0.00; 2.84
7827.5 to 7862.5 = 0.00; 2.83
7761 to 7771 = -0.03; 2.88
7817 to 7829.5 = -0.01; 2.87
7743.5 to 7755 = 0.02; 2.76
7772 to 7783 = -0.02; 2.88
